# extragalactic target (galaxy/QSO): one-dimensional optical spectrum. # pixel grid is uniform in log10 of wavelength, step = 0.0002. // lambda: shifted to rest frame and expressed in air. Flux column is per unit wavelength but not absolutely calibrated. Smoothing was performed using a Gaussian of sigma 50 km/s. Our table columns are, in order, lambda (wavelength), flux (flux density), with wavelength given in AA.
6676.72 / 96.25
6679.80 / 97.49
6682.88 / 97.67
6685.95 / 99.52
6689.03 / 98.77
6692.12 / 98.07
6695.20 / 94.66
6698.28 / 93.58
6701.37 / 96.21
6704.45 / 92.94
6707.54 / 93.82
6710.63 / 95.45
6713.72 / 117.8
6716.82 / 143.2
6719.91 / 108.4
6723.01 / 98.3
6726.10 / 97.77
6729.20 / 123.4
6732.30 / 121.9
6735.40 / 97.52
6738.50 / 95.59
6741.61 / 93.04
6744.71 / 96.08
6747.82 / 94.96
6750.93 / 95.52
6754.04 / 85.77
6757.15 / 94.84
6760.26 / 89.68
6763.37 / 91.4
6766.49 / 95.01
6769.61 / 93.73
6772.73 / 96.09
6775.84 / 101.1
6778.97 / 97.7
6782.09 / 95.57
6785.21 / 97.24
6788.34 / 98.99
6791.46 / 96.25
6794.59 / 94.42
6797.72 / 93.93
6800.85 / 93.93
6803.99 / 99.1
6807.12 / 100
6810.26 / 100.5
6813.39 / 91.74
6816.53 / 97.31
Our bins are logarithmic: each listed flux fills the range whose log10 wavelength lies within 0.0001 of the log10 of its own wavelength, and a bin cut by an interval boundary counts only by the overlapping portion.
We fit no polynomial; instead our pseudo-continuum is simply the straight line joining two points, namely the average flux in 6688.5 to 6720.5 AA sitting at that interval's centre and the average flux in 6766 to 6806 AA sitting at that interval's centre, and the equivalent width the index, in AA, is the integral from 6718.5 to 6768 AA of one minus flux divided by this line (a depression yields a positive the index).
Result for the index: 0.6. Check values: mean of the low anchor 103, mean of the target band 98.7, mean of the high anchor 96.5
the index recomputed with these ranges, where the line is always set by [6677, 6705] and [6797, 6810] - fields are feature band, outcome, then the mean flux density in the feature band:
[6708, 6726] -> -2.5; 110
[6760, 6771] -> 0.5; 92.7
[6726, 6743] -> -1.5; 106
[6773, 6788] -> -0.1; 97.9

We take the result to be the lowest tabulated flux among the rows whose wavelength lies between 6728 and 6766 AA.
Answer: 85.77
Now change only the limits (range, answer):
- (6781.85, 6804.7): 93.93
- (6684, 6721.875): 92.94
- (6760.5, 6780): 91.4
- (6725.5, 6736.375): 97.52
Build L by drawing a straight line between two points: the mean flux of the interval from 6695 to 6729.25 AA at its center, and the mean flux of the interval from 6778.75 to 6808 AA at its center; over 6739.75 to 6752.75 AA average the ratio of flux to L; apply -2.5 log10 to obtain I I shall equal 0.07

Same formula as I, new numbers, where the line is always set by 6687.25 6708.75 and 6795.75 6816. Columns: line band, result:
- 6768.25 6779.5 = -0.011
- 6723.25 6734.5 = -0.166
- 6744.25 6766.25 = 0.040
